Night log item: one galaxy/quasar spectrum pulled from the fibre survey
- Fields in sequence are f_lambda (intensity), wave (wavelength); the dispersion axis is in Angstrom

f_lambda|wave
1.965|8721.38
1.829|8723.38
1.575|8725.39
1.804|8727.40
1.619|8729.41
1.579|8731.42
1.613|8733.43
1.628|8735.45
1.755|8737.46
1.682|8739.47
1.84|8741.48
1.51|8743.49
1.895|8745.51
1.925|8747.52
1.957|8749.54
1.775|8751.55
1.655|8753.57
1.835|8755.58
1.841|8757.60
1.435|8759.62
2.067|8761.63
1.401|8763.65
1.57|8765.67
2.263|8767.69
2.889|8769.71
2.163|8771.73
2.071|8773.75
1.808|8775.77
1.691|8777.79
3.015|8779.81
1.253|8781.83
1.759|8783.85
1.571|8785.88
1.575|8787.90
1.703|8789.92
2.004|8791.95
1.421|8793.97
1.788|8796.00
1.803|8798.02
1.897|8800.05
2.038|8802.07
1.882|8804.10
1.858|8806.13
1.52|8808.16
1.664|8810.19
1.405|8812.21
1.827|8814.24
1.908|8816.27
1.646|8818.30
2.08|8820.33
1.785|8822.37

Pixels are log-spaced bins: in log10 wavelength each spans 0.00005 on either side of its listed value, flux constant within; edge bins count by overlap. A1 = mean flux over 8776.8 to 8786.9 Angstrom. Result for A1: 1.86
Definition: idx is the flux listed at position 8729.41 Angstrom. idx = 1.619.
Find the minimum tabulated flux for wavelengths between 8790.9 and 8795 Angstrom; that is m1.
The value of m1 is 1.421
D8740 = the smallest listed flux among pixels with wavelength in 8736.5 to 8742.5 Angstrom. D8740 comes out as 1.682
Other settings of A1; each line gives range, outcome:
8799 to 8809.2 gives 1.84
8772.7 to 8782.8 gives 1.97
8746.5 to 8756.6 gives 1.83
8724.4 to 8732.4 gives 1.64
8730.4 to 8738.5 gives 1.64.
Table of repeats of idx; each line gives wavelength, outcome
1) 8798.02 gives 1.803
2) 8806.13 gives 1.858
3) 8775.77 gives 1.808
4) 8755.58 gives 1.835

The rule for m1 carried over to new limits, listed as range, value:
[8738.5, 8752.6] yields 1.51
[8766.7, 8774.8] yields 2.071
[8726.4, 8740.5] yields 1.579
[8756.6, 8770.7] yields 1.401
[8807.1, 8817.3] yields 1.405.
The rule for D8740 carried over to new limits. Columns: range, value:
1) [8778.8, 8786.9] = 1.253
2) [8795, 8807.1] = 1.788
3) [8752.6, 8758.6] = 1.655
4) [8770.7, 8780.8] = 1.691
